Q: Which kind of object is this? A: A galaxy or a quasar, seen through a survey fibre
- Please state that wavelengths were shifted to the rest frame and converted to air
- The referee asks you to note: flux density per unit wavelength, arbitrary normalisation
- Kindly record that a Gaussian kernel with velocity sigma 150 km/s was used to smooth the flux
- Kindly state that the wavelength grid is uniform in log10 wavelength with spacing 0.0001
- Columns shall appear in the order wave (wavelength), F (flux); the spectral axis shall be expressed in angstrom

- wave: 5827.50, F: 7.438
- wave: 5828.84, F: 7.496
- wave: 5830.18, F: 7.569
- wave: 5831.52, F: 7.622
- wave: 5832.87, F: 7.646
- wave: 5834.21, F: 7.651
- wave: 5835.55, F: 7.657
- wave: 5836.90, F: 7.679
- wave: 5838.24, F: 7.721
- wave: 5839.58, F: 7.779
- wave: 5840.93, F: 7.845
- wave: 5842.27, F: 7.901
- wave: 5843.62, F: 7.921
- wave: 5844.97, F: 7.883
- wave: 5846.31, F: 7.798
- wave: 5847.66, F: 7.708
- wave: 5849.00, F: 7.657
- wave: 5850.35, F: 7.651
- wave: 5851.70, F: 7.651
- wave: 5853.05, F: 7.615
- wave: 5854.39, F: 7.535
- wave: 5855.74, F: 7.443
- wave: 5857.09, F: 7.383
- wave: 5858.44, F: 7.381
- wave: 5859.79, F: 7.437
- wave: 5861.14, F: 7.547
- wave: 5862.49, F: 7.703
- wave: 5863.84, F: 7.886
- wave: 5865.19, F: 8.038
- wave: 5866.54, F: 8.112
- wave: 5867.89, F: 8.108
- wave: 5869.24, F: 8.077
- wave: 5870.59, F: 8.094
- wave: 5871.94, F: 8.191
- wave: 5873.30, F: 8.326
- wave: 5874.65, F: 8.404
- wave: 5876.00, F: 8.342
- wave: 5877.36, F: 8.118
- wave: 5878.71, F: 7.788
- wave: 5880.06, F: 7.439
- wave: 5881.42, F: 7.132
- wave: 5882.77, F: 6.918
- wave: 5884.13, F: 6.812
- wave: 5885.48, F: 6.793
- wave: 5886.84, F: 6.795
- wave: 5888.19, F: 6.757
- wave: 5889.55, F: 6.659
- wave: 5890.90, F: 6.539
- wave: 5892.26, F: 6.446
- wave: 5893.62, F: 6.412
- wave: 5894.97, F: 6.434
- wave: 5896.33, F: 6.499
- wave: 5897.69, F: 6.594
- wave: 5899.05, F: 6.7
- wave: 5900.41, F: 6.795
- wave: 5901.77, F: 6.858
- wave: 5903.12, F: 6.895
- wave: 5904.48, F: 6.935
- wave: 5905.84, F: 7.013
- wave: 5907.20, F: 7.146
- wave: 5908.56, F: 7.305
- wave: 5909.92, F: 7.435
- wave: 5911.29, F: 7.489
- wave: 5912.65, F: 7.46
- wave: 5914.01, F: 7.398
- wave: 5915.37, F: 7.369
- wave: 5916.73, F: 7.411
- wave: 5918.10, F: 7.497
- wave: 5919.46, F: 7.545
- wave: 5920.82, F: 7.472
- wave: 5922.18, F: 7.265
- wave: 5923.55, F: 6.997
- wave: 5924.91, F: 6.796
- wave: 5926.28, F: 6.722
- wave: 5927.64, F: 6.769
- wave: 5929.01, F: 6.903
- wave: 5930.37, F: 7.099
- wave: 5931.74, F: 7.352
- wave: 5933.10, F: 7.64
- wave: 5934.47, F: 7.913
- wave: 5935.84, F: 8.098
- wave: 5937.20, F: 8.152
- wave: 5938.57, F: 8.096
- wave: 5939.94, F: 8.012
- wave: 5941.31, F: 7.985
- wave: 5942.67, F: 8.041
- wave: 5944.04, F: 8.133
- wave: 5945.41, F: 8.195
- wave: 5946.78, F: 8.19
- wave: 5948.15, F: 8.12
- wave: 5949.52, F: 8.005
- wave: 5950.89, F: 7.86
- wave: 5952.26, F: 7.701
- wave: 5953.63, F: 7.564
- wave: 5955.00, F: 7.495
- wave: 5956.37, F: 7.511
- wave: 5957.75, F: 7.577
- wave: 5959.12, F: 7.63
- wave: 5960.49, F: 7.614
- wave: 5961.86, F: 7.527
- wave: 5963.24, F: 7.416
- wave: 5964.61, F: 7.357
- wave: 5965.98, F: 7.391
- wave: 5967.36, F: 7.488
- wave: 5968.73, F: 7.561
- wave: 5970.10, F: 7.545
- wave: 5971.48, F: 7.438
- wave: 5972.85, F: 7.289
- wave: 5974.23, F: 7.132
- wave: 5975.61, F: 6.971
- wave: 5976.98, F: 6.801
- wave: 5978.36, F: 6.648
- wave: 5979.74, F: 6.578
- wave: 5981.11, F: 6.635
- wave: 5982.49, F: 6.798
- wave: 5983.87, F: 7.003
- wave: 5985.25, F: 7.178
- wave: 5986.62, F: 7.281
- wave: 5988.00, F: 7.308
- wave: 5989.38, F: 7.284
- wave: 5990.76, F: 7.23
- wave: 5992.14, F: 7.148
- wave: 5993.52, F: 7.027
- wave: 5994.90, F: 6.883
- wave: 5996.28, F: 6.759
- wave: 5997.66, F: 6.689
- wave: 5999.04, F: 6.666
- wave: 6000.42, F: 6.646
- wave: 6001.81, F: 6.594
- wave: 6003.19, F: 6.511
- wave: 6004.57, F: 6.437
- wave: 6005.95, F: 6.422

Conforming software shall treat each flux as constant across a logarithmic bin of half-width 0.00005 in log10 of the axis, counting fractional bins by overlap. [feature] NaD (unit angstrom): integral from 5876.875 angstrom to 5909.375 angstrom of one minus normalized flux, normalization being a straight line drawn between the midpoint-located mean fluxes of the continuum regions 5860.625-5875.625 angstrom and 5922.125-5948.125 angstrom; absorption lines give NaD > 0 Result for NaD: 4.09 angstrom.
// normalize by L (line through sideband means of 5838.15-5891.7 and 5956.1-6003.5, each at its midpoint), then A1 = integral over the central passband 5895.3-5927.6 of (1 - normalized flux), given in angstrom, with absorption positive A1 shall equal 1.4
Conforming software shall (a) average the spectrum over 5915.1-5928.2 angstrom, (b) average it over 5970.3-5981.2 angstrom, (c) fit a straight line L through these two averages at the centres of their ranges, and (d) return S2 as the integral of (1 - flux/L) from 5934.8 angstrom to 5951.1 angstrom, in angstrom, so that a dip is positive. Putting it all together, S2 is -2.2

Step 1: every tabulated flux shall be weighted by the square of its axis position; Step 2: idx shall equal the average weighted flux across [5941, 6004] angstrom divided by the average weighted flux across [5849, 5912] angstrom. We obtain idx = 1.0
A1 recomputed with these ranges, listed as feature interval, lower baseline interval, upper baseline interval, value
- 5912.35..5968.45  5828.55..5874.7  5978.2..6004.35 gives -2.9 angstrom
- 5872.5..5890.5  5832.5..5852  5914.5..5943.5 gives 0.6 angstrom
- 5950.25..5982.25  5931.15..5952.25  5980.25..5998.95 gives 0.7 angstrom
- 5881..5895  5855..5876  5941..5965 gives 2.1 angstrom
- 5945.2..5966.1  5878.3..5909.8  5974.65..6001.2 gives -2.4 angstrom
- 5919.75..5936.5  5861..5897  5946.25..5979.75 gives 0.4 angstrom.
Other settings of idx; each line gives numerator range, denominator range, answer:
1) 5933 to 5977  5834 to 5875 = 1.02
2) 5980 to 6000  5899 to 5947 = 0.96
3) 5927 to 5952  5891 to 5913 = 1.15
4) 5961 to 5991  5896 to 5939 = 1.01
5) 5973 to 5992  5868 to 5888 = 0.95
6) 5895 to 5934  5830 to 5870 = 0.94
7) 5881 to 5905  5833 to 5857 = 0.89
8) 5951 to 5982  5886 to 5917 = 1.08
